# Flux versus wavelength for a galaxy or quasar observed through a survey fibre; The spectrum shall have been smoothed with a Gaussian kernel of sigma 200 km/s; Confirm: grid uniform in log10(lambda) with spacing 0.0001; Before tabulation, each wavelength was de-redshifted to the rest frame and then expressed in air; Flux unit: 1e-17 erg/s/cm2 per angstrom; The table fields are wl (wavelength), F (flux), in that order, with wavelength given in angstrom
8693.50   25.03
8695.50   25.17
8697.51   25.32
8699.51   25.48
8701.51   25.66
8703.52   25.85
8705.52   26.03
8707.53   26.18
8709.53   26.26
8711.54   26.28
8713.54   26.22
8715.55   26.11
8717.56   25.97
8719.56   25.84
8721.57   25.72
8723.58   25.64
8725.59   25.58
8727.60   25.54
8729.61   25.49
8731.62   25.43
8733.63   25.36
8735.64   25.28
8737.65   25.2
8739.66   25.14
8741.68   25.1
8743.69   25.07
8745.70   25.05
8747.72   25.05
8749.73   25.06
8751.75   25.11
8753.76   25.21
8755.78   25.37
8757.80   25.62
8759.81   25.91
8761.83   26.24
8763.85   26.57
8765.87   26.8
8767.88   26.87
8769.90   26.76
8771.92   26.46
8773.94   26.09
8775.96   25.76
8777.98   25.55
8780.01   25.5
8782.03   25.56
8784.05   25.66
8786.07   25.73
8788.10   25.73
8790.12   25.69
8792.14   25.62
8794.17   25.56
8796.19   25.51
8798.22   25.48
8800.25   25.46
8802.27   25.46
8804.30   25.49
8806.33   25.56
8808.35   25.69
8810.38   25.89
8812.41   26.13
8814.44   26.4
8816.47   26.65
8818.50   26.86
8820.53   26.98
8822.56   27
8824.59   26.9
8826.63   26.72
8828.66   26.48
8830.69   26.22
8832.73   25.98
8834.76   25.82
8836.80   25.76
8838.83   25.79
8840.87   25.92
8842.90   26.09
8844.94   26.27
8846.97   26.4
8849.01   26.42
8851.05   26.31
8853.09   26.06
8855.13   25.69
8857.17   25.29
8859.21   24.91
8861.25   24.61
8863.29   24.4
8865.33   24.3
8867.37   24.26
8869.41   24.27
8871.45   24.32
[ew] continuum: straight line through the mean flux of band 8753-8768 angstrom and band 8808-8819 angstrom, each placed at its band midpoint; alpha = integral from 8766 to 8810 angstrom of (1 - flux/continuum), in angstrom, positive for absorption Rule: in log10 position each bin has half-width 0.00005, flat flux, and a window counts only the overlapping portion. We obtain 0.62 angstrom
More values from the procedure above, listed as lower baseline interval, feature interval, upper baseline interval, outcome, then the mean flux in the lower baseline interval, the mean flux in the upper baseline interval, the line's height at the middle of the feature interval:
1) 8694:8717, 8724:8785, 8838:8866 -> 0.29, 25.8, 25.6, 25.8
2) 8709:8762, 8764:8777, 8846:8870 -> -0.52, 25.5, 25.3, 25.5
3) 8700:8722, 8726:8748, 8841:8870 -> 0.54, 26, 25.4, 25.9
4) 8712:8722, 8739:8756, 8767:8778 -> 0.69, 26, 26.3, 26.2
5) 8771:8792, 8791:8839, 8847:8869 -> -0.99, 25.8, 25.2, 25.5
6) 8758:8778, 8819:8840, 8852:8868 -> -0.79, 26.3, 25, 25.4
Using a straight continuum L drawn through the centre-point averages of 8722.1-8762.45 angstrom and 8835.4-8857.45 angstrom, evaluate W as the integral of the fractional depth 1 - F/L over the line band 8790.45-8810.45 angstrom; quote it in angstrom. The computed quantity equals 0.1 angstrom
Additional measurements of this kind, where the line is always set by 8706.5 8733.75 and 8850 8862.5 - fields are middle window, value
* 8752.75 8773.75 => -0.4 angstrom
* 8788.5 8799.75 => 0.0 angstrom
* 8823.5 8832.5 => -0.4 angstrom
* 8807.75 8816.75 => -0.2 angstrom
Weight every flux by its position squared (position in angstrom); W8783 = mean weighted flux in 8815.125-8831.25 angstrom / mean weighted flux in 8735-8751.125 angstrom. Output 1.08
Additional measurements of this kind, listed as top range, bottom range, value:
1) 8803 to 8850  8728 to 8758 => 1.06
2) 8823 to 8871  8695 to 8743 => 1.03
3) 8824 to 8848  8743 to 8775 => 1.03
